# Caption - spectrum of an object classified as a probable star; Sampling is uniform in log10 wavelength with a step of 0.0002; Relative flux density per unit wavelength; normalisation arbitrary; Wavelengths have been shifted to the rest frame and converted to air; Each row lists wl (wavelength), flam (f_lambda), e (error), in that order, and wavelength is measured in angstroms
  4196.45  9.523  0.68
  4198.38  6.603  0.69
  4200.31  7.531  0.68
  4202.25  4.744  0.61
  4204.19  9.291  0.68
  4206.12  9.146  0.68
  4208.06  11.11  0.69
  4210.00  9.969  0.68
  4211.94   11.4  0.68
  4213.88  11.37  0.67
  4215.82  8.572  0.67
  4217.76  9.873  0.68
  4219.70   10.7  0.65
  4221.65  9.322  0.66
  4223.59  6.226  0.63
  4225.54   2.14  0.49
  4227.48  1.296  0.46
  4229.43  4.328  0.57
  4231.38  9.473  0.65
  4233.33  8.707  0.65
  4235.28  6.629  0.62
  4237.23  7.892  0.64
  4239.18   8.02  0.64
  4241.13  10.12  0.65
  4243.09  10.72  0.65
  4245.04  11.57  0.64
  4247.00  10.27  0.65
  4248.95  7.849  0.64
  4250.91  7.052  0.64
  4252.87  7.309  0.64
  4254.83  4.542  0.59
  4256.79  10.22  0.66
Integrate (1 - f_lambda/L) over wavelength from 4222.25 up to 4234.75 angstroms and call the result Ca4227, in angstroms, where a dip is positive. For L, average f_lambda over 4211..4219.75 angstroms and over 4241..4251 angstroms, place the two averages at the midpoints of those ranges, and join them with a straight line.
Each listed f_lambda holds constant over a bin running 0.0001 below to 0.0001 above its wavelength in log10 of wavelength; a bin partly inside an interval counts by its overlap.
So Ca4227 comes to 5.7 angstroms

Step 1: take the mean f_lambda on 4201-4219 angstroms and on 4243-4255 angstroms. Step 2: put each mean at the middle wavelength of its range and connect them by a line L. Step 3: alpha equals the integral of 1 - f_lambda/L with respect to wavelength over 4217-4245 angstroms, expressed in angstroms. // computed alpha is 4.1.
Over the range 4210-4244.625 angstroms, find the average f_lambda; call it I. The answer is 8.16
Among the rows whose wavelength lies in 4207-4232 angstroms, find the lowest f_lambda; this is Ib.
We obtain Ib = 1.296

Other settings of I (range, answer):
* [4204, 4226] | 9.25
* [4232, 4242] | 8.3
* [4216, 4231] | 6.52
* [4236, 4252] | 9.13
